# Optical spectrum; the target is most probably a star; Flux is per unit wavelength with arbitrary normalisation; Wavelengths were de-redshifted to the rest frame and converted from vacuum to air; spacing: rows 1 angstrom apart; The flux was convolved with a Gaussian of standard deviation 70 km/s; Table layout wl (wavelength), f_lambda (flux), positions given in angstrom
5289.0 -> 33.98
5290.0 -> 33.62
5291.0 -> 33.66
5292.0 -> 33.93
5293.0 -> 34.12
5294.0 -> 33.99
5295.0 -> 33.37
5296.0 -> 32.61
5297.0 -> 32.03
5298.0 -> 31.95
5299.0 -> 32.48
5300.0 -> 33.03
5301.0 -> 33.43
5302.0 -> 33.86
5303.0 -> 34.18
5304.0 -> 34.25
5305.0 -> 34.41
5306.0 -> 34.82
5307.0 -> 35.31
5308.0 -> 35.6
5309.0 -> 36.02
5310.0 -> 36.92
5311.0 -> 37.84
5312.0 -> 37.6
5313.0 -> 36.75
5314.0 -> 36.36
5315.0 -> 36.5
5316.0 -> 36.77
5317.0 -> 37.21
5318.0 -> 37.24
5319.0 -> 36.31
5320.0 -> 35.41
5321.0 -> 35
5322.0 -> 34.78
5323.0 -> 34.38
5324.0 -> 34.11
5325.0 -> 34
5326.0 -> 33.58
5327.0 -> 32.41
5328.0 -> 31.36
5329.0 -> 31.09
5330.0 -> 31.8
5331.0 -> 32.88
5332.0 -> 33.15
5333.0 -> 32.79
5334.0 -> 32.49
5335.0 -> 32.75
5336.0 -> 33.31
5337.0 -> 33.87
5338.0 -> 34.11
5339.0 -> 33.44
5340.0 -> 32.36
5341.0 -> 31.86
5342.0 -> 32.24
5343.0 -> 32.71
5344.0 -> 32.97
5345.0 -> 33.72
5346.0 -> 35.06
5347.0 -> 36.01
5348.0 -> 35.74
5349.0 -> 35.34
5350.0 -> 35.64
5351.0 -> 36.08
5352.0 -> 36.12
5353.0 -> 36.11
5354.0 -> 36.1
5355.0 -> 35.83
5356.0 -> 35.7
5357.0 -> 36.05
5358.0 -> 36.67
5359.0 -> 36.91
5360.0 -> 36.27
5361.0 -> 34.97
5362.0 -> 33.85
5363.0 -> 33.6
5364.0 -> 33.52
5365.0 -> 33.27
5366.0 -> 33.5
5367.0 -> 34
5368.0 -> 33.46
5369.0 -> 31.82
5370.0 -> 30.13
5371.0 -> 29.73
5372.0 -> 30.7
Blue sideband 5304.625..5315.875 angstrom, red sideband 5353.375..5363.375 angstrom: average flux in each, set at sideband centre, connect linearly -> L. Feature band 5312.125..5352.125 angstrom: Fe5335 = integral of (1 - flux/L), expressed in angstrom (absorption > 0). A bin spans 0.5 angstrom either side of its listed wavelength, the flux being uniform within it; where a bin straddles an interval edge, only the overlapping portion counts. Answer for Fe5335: 1.89 angstrom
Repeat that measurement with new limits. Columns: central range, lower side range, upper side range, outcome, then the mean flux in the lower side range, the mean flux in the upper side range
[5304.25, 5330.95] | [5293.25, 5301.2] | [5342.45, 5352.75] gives -1.1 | 32.9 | 35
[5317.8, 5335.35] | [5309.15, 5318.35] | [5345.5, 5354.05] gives 1.4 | 37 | 35.8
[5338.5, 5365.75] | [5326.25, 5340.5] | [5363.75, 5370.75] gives -1.7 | 32.7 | 32.7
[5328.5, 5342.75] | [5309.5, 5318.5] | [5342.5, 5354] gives 1.2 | 37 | 35.1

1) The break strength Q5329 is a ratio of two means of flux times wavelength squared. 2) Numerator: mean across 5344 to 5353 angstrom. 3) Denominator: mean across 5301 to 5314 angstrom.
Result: 1.01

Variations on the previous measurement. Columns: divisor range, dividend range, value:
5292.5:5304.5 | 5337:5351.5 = 1.04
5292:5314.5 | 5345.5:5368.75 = 1.04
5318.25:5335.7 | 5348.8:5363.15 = 1.08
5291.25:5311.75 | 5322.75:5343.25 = 0.97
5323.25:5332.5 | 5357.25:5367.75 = 1.07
